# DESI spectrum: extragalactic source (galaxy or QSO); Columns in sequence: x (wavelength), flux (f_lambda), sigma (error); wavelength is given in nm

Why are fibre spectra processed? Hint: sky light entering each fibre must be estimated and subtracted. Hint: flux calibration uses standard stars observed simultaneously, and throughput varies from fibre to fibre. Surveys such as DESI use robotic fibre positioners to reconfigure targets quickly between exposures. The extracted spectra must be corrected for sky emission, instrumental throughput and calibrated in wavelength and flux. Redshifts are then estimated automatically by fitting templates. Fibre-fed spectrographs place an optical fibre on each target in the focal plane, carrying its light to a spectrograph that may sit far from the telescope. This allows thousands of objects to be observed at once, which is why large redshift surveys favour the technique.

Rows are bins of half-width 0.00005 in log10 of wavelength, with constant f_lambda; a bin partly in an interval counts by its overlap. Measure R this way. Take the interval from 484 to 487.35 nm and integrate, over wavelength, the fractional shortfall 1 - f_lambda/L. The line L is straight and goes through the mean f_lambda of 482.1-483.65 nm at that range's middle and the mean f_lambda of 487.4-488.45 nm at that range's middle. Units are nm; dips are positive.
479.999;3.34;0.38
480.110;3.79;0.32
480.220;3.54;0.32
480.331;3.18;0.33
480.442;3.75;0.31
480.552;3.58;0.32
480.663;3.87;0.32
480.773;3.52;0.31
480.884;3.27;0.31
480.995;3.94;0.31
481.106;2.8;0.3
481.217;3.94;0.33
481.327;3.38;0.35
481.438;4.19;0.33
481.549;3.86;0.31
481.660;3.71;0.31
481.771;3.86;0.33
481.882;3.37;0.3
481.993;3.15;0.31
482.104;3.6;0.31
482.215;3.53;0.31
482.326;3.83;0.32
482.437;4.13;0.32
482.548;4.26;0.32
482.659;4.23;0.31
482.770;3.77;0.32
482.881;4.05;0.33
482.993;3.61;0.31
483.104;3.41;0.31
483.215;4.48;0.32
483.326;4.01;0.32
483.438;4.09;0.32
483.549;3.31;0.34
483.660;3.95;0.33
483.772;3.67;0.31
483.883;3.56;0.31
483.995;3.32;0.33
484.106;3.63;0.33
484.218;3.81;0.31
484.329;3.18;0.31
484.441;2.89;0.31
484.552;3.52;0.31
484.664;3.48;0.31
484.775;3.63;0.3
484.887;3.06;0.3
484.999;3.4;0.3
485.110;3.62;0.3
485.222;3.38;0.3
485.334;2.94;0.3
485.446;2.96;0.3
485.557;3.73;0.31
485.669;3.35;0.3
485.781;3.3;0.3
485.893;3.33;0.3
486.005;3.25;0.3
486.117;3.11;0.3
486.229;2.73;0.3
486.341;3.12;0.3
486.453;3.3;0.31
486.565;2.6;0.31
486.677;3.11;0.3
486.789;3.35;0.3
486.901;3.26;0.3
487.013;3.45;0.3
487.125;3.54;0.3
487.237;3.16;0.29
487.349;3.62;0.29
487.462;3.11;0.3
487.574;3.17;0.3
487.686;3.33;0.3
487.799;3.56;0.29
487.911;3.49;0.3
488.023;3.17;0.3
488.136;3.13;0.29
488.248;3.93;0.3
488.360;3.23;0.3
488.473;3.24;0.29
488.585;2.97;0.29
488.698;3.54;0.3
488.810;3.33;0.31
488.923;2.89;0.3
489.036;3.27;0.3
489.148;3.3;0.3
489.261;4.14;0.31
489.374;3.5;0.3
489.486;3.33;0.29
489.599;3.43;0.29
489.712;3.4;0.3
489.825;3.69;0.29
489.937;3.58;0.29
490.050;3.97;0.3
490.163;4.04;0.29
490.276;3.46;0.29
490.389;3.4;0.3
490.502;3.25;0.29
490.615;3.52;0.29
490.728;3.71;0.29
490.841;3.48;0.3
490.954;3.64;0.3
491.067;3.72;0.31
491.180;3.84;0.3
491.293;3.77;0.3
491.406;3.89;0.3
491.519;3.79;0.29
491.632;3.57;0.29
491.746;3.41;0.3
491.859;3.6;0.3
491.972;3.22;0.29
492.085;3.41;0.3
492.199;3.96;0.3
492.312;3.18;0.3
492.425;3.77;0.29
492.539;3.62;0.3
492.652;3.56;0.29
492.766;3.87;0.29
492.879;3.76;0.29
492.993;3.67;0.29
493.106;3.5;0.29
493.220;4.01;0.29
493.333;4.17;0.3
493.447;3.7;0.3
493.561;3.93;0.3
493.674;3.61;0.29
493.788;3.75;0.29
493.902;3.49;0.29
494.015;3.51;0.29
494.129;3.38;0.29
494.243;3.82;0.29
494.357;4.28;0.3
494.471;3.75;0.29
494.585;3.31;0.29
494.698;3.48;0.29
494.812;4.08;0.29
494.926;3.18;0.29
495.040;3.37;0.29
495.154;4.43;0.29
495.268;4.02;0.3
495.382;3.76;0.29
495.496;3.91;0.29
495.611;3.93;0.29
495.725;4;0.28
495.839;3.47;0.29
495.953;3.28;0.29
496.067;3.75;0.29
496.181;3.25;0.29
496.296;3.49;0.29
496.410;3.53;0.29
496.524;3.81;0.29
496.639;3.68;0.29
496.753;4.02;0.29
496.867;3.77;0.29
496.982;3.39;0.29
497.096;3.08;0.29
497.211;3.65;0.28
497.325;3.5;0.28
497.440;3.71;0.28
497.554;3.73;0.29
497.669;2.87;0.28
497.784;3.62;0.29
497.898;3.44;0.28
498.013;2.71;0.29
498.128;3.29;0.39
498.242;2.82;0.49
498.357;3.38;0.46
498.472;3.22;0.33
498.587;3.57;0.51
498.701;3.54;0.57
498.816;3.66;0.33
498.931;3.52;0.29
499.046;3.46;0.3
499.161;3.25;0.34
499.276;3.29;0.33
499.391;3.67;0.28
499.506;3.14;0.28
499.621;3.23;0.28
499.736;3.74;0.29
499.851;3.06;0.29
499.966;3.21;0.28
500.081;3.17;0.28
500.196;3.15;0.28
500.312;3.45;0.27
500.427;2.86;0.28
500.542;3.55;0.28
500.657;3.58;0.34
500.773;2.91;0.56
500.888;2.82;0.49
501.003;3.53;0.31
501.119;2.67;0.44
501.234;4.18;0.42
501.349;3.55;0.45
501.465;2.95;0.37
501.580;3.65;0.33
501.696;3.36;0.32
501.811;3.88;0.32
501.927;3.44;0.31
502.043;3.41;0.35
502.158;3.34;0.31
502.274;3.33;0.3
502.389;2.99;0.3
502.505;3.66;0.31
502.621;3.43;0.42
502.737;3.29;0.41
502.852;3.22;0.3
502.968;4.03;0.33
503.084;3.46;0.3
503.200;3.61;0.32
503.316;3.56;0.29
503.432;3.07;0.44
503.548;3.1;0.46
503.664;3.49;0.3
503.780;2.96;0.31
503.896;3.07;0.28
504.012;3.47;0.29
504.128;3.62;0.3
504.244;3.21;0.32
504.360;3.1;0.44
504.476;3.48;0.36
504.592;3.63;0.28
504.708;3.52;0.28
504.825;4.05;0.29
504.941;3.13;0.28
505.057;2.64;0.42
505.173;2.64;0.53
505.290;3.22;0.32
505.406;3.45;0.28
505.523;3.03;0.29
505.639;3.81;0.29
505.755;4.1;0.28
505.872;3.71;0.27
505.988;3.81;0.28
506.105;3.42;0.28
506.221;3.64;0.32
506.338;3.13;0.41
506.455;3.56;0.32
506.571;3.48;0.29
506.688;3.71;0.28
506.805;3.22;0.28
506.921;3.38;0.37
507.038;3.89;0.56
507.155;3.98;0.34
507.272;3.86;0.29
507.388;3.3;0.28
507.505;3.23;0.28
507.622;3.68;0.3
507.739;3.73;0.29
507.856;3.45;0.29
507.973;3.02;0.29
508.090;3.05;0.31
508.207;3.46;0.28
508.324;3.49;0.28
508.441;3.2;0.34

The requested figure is 0.28 nm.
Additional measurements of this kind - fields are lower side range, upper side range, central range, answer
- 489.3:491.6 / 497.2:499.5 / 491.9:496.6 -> -0.232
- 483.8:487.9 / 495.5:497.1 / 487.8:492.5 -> -0.105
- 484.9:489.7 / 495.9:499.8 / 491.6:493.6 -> -0.171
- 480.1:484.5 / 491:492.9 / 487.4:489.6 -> 0.182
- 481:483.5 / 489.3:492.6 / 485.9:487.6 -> 0.226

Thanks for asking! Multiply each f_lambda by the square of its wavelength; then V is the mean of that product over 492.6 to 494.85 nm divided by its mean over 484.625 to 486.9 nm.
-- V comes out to 1.19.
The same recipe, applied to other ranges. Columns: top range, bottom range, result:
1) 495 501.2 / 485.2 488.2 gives 1.11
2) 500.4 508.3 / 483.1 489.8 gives 1.08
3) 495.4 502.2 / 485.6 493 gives 1.03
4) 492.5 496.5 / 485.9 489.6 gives 1.16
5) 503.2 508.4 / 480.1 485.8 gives 1.04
